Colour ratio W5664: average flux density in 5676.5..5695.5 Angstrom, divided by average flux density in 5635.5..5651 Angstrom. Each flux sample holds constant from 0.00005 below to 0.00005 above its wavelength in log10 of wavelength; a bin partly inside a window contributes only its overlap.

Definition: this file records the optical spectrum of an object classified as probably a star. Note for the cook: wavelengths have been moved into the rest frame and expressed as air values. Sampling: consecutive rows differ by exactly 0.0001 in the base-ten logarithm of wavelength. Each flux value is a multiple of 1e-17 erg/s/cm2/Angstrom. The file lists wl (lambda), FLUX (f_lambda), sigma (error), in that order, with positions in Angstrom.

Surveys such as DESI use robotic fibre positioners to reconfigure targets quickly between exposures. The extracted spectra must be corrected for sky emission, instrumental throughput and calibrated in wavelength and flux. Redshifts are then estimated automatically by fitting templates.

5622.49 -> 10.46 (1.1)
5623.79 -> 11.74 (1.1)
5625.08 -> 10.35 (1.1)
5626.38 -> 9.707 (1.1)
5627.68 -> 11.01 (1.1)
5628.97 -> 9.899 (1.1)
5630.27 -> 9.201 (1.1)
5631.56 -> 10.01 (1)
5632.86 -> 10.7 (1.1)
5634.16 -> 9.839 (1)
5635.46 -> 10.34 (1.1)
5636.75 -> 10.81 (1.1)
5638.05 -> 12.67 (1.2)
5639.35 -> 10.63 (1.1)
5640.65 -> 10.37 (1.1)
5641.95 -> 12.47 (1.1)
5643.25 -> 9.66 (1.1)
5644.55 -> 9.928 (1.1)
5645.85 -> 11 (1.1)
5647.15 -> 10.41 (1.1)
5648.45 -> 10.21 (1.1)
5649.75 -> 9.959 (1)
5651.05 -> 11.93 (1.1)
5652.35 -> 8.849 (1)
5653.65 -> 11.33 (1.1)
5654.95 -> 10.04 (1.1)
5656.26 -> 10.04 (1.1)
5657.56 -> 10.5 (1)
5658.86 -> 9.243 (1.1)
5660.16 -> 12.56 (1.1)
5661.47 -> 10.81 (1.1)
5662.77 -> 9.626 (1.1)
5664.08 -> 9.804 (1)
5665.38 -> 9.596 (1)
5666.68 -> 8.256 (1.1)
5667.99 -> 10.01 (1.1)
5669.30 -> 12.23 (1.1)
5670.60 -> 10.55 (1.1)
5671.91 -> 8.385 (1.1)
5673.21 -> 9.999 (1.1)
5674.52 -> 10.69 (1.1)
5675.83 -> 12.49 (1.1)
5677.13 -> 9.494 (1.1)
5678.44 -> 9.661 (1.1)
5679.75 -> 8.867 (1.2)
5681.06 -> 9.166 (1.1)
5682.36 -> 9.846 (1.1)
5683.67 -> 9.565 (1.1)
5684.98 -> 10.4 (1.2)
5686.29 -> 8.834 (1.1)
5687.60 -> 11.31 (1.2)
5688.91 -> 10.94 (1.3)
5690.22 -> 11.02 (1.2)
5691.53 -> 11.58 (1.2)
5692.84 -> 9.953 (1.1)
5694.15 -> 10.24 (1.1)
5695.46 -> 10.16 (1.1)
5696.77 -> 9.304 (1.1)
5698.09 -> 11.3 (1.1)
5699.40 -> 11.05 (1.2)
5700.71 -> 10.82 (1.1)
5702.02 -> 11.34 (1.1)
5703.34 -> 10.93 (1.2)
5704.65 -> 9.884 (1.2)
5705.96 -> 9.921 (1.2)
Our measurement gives 0.9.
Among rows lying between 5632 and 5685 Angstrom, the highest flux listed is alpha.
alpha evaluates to 12.67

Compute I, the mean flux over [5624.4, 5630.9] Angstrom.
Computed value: 10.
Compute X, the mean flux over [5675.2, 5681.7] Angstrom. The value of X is 9.93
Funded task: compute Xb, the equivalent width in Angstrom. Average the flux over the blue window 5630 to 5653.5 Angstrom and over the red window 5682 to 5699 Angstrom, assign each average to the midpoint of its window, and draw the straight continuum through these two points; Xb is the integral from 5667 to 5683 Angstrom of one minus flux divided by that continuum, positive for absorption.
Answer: 0.5 Angstrom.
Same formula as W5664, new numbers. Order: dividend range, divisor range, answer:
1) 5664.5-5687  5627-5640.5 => 0.94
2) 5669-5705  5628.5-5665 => 0.99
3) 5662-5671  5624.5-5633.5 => 0.99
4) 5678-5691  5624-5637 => 0.98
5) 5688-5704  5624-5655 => 1.02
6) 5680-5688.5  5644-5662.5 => 0.94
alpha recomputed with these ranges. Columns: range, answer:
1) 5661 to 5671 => 12.23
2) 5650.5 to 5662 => 12.56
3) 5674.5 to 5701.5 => 12.49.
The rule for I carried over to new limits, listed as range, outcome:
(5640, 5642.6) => 11.4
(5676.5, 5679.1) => 9.56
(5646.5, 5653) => 10.3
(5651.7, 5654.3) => 10.1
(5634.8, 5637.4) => 10.6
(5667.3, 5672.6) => 10.3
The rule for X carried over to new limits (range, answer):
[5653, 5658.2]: 10.5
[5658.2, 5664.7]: 10.4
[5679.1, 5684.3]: 9.37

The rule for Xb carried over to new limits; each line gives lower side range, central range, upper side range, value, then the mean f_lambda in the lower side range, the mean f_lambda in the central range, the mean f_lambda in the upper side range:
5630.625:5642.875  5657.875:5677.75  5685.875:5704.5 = 0.85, 10.8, 10.3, 10.6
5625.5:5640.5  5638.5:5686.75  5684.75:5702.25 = 1.31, 10.4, 10.2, 10.6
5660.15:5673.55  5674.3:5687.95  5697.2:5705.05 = 0.54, 10.1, 9.98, 10.9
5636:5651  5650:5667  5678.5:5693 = 0.52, 10.8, 10.2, 10.1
